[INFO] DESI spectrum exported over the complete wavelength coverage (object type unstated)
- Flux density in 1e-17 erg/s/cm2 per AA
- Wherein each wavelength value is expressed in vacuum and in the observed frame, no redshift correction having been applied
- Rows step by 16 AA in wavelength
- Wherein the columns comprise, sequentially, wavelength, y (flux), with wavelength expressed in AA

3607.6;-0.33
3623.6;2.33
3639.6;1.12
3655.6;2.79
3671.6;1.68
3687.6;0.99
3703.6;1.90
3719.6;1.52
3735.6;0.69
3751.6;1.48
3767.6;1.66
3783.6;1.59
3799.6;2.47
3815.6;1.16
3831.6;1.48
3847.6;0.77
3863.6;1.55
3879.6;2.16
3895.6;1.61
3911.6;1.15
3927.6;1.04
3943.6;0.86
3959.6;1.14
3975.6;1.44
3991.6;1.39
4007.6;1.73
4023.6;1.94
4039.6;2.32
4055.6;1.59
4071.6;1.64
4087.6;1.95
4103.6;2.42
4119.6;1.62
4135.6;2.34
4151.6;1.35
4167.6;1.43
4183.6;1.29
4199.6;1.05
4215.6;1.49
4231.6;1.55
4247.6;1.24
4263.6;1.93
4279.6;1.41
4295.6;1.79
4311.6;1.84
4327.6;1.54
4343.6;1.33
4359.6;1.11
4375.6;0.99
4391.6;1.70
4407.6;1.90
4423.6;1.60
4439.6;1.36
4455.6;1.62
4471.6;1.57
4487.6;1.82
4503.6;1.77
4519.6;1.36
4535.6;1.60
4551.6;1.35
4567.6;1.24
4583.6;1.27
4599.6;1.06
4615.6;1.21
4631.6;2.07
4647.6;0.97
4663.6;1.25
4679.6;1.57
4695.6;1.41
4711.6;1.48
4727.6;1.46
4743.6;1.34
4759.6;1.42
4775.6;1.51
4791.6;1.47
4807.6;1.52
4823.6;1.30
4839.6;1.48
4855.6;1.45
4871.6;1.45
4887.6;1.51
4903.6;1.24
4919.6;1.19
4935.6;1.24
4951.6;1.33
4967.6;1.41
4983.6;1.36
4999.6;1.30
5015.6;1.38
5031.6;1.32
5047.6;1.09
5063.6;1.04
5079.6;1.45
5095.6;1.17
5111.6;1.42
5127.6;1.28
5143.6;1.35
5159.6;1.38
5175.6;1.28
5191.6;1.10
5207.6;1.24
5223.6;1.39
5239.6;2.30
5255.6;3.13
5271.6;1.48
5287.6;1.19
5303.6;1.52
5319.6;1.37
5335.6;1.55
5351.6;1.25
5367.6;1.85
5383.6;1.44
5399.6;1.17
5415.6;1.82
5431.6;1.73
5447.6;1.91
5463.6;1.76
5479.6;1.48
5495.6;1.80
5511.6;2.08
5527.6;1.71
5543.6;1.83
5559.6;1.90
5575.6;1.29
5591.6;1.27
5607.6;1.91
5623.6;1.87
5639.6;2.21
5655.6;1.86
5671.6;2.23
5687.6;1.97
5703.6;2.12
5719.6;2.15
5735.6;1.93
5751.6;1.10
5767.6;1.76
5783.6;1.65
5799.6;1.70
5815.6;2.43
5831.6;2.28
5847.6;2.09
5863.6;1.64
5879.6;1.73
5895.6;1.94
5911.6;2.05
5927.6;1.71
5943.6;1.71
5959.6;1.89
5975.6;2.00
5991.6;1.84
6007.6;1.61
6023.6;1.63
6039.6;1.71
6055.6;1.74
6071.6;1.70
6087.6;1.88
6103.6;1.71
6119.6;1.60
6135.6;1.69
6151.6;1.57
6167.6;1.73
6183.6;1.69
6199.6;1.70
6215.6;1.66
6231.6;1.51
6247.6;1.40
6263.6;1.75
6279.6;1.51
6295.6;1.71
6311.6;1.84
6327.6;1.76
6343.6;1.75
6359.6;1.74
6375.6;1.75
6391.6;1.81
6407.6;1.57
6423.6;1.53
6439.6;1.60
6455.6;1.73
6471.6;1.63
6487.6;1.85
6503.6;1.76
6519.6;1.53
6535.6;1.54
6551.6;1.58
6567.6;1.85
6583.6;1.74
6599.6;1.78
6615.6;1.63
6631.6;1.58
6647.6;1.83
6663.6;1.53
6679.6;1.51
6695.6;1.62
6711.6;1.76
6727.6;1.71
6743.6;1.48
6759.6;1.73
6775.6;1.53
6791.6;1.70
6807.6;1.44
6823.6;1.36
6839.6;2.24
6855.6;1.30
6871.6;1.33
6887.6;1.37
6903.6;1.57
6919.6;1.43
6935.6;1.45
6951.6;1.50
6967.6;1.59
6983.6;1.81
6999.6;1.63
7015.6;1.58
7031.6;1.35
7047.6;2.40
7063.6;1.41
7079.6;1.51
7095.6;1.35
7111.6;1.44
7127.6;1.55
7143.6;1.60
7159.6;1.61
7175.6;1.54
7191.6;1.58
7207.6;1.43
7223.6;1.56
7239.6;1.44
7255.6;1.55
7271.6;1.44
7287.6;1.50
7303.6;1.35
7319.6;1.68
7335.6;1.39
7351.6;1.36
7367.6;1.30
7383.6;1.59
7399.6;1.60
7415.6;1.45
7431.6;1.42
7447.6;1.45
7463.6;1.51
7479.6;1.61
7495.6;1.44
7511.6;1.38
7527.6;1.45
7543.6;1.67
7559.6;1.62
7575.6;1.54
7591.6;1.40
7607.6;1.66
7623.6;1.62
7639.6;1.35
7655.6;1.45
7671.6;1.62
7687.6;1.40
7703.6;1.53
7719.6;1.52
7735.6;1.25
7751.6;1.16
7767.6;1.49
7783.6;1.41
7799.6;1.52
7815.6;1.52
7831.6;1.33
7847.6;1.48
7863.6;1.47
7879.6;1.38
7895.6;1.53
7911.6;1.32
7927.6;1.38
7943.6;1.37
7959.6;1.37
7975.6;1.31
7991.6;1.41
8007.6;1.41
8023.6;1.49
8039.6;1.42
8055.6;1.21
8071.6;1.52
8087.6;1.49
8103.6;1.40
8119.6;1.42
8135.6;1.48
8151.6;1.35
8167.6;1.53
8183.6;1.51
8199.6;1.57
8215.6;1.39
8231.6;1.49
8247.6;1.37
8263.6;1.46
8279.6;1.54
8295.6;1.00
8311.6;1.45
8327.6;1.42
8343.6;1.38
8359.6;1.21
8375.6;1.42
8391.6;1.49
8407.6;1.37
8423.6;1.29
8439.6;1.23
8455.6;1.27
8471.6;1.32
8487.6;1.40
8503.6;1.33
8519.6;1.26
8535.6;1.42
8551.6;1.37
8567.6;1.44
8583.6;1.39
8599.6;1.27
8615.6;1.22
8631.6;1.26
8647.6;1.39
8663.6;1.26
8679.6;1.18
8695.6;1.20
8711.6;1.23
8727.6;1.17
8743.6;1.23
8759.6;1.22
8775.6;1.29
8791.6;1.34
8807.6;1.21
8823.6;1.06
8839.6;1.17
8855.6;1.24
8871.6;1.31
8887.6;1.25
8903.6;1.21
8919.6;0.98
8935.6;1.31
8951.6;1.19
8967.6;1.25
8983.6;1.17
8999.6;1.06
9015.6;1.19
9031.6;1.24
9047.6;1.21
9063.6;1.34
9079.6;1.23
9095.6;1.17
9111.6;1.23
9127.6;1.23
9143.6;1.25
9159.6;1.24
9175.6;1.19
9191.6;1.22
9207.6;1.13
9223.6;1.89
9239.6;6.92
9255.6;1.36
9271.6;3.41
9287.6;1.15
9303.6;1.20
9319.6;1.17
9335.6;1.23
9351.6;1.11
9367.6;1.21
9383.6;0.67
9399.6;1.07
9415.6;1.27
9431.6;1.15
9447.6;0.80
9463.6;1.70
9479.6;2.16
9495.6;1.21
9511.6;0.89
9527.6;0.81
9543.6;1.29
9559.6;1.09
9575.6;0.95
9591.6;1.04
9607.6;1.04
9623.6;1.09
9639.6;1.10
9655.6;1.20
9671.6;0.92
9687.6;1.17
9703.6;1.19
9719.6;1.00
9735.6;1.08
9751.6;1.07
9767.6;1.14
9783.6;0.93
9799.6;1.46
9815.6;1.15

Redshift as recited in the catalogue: 0.41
